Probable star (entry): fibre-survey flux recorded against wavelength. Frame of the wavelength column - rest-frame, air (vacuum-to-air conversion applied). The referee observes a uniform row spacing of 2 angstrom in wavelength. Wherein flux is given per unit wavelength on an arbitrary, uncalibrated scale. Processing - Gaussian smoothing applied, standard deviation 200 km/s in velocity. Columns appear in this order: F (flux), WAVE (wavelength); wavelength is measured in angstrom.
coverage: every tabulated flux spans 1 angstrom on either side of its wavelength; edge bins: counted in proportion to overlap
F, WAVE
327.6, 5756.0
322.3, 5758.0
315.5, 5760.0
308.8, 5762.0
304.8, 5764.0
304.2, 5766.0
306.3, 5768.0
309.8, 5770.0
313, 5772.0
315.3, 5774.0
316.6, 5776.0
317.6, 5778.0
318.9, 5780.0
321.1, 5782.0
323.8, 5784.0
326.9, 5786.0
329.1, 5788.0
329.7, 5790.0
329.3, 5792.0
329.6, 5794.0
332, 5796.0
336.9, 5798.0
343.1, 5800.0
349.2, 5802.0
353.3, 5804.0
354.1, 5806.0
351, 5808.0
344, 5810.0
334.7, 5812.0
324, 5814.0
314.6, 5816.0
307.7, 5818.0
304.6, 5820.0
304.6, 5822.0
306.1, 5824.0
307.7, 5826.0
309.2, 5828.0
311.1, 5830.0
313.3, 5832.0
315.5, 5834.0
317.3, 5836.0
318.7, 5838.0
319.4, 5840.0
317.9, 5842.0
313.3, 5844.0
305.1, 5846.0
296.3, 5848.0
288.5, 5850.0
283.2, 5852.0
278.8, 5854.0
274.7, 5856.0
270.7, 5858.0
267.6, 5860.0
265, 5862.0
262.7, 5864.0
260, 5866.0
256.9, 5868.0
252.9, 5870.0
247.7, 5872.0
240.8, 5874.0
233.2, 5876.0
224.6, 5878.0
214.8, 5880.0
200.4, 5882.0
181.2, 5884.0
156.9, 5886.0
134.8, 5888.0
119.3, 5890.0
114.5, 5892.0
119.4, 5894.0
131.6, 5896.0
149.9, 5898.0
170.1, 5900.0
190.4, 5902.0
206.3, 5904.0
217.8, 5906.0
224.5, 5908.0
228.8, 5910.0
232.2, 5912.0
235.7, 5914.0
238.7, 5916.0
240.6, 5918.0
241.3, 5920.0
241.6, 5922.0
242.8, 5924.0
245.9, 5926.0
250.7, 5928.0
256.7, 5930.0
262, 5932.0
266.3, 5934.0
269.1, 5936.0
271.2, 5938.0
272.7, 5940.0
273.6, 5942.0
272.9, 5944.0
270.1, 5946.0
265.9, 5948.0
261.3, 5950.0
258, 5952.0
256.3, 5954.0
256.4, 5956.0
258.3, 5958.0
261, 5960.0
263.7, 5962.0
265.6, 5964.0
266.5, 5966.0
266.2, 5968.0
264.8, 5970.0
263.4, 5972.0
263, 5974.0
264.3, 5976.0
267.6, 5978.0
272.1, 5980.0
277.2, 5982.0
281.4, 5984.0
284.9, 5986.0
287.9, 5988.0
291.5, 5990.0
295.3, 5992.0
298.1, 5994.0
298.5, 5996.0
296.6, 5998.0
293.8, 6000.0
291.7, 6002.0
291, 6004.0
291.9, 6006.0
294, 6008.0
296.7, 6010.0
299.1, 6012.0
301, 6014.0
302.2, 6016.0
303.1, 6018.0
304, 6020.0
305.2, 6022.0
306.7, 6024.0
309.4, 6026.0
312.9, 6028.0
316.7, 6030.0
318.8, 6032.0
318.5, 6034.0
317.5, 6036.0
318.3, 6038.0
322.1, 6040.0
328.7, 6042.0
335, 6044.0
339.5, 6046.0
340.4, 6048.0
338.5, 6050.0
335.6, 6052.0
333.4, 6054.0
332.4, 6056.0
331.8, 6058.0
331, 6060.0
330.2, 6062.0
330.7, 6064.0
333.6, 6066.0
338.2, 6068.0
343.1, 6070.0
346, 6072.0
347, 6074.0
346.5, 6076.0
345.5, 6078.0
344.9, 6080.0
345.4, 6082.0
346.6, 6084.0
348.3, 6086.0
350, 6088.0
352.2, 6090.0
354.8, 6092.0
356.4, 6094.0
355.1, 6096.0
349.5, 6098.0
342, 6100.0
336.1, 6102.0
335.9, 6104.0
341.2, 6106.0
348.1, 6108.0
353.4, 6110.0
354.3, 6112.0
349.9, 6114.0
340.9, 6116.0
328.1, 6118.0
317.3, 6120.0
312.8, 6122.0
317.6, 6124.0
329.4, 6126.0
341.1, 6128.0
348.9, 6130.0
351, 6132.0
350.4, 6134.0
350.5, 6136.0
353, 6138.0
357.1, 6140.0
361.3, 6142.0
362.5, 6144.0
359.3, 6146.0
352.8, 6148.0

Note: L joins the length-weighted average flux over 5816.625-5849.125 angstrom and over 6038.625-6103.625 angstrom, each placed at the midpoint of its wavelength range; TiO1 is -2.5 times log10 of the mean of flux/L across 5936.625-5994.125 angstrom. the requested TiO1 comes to 0.21 mag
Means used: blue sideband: 310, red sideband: 341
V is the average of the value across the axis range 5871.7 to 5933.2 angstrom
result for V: 206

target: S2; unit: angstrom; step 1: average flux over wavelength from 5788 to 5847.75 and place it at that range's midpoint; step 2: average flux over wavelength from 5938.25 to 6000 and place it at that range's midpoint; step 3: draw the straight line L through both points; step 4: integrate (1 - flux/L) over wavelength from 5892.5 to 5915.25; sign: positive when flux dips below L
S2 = 8.0 angstrom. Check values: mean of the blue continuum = 324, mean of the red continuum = 273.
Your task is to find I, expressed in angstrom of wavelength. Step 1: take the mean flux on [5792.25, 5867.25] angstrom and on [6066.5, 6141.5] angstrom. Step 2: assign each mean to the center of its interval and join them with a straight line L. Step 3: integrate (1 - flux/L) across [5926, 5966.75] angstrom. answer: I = 7.69 angstrom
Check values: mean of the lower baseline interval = 310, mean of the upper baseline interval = 344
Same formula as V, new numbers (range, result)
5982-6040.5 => 301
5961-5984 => 267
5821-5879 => 285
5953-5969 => 262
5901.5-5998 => 260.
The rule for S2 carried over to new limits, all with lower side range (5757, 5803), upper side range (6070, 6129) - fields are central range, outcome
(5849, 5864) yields 2.4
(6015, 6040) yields 2.0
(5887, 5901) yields 8.3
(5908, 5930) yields 6.1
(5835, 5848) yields 0.5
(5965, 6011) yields 7.3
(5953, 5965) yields 2.6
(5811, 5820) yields 0.2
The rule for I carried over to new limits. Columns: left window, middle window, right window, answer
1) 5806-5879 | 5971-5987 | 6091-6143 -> 2.4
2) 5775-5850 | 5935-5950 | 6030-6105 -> 2.7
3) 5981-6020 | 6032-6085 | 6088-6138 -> -2.7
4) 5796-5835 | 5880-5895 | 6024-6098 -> 8.1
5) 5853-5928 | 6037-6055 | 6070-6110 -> -0.8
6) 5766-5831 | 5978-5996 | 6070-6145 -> 2.7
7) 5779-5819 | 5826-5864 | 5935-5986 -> 2.0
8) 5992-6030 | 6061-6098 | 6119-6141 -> -2.6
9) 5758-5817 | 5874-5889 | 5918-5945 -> 4.6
